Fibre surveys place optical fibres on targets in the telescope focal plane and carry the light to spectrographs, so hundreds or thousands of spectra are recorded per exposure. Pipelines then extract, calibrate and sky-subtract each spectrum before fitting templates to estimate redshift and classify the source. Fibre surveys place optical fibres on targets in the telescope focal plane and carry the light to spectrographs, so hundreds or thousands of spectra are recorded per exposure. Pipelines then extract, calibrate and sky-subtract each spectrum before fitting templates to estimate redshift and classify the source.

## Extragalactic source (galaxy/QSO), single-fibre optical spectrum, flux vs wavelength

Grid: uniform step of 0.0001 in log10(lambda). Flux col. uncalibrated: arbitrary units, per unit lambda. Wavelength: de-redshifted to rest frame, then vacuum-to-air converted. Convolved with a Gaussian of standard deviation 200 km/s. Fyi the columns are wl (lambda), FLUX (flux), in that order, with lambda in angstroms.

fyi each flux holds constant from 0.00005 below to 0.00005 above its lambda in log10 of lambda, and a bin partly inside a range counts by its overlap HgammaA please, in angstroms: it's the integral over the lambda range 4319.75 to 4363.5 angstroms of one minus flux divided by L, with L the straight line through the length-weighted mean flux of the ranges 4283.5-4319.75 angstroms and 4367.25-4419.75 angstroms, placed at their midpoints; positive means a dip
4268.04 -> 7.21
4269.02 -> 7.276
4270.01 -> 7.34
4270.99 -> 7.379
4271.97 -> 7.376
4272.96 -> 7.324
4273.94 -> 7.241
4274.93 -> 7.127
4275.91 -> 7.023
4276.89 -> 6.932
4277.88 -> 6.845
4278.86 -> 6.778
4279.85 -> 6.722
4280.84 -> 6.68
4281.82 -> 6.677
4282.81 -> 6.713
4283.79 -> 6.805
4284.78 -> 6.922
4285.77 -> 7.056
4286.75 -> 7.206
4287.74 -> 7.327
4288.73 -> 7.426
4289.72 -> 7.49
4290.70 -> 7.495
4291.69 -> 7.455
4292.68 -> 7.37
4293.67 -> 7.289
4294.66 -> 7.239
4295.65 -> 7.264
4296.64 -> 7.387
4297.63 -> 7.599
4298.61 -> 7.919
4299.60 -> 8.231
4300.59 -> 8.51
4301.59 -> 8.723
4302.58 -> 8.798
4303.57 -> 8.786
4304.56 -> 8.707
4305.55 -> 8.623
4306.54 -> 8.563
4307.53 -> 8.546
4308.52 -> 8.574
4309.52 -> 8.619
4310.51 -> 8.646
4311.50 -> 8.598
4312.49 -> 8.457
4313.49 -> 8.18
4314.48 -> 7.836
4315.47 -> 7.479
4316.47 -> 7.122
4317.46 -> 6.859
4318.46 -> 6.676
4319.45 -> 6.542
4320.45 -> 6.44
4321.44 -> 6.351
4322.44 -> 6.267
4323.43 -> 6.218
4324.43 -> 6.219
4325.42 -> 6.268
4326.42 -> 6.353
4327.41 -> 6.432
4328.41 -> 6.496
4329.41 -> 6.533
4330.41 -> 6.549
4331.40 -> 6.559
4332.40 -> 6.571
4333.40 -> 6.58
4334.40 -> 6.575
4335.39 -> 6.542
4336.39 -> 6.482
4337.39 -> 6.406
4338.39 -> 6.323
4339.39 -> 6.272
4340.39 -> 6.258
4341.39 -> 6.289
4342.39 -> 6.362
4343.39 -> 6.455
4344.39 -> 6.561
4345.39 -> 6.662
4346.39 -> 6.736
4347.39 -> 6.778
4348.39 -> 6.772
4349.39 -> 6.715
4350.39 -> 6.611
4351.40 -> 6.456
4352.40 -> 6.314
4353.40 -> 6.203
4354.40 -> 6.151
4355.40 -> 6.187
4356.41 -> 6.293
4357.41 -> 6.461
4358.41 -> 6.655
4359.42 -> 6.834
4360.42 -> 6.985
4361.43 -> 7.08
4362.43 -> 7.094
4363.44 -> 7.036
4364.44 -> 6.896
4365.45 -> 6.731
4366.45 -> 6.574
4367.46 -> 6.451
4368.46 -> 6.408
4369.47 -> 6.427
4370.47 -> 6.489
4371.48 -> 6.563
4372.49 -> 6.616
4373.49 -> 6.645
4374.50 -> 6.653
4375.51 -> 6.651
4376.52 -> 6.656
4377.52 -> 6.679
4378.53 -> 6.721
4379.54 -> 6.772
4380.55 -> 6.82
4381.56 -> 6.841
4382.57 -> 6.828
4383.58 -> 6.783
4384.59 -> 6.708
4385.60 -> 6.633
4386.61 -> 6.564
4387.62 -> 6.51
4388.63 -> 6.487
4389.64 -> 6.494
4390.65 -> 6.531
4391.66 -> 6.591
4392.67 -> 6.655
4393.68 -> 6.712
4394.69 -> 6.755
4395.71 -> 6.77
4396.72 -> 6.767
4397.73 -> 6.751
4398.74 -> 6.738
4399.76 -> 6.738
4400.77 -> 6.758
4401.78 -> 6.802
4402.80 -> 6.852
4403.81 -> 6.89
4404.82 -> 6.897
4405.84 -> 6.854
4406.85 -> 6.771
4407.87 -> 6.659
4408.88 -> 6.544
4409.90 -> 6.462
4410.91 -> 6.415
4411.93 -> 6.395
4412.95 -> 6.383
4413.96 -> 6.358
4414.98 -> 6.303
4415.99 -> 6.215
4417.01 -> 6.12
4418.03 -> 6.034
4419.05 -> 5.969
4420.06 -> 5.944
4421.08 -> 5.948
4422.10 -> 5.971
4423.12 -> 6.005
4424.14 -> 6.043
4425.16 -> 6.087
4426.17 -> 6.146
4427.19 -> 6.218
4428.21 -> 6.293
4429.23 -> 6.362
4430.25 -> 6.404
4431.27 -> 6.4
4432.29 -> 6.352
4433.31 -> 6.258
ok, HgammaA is 4.6 angstroms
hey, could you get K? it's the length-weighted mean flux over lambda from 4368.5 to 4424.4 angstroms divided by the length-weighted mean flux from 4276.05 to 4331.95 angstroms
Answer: 0.9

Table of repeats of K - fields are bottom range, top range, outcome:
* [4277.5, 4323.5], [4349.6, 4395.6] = 0.88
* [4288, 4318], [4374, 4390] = 0.84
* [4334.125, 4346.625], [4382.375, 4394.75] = 1.03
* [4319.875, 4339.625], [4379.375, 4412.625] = 1.04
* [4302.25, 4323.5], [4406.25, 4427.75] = 0.80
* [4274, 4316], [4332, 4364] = 0.85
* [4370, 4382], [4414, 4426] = 0.91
